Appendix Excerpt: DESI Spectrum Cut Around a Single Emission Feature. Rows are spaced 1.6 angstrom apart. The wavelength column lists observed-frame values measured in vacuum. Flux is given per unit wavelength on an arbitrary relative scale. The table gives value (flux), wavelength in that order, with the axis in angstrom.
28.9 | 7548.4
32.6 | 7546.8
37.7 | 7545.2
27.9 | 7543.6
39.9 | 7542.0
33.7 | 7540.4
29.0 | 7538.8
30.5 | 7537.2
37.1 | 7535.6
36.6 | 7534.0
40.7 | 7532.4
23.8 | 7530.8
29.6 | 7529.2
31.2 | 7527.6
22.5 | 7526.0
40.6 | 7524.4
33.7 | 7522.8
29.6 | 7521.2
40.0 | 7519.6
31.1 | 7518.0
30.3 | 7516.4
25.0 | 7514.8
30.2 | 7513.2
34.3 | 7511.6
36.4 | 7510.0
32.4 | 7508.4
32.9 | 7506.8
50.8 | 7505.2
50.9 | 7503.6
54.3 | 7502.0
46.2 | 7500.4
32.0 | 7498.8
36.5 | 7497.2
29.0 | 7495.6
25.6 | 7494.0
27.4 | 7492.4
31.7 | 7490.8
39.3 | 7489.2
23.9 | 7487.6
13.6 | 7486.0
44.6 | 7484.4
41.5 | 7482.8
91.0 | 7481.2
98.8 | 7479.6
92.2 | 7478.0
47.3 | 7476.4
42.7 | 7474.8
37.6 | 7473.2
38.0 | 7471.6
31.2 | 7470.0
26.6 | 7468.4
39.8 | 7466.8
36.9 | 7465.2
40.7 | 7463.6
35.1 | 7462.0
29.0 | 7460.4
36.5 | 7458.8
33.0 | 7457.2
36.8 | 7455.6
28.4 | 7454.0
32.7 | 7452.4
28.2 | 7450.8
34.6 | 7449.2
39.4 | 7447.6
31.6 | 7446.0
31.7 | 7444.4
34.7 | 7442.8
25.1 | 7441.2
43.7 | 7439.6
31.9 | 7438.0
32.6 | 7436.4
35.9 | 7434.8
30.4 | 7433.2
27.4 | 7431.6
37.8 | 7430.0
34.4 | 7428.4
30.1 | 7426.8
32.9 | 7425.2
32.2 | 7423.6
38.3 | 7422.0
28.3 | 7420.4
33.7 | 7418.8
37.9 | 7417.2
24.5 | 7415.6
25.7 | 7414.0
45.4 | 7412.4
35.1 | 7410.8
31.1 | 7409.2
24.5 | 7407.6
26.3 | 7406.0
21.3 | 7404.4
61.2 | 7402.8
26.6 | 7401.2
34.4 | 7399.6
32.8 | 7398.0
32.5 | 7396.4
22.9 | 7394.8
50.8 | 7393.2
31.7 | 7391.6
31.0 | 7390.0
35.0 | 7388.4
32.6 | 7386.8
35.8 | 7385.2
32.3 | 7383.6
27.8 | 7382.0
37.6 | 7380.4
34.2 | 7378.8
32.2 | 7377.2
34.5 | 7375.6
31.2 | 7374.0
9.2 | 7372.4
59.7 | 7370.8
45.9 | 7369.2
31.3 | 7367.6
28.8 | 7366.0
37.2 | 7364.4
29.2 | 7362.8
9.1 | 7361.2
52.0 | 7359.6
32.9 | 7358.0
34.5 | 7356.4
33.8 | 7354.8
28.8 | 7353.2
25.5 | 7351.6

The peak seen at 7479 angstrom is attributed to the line H-alpha 6563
